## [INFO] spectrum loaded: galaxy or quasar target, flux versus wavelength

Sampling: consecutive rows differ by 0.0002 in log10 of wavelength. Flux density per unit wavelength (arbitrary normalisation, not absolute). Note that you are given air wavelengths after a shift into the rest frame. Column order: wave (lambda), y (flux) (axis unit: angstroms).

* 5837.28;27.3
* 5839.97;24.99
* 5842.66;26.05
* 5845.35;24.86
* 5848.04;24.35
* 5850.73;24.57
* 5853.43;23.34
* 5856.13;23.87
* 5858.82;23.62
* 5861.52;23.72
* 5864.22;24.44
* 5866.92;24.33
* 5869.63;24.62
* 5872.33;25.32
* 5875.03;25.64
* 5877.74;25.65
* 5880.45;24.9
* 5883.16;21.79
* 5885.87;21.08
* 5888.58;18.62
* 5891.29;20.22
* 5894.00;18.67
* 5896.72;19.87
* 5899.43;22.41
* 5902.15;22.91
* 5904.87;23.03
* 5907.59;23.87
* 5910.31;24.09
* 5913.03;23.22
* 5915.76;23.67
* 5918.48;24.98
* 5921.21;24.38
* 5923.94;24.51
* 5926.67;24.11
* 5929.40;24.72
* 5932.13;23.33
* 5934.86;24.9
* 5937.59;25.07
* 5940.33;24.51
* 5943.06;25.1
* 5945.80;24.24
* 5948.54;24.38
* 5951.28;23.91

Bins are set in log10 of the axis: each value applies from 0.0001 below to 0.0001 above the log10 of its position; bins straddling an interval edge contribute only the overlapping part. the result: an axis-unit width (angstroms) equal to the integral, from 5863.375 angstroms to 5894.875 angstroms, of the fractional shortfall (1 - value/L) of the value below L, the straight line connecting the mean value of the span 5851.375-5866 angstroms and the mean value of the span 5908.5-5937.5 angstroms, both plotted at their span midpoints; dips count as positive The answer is 1.3 angstroms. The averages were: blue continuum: 23.8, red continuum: 24.2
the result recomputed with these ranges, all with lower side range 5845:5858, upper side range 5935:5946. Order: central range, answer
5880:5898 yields 2.86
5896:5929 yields 1.43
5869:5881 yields -0.48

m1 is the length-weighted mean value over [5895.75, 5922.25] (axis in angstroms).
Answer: 23.3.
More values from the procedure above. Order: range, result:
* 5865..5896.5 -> 22.7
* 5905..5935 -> 24.1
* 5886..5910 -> 21.3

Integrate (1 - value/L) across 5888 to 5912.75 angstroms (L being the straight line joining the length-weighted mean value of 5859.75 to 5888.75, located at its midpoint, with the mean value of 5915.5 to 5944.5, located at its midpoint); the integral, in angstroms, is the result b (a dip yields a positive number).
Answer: 2.5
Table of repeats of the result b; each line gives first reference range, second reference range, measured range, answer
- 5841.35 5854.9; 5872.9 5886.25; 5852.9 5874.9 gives 0.07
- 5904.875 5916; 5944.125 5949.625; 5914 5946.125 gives -0.59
